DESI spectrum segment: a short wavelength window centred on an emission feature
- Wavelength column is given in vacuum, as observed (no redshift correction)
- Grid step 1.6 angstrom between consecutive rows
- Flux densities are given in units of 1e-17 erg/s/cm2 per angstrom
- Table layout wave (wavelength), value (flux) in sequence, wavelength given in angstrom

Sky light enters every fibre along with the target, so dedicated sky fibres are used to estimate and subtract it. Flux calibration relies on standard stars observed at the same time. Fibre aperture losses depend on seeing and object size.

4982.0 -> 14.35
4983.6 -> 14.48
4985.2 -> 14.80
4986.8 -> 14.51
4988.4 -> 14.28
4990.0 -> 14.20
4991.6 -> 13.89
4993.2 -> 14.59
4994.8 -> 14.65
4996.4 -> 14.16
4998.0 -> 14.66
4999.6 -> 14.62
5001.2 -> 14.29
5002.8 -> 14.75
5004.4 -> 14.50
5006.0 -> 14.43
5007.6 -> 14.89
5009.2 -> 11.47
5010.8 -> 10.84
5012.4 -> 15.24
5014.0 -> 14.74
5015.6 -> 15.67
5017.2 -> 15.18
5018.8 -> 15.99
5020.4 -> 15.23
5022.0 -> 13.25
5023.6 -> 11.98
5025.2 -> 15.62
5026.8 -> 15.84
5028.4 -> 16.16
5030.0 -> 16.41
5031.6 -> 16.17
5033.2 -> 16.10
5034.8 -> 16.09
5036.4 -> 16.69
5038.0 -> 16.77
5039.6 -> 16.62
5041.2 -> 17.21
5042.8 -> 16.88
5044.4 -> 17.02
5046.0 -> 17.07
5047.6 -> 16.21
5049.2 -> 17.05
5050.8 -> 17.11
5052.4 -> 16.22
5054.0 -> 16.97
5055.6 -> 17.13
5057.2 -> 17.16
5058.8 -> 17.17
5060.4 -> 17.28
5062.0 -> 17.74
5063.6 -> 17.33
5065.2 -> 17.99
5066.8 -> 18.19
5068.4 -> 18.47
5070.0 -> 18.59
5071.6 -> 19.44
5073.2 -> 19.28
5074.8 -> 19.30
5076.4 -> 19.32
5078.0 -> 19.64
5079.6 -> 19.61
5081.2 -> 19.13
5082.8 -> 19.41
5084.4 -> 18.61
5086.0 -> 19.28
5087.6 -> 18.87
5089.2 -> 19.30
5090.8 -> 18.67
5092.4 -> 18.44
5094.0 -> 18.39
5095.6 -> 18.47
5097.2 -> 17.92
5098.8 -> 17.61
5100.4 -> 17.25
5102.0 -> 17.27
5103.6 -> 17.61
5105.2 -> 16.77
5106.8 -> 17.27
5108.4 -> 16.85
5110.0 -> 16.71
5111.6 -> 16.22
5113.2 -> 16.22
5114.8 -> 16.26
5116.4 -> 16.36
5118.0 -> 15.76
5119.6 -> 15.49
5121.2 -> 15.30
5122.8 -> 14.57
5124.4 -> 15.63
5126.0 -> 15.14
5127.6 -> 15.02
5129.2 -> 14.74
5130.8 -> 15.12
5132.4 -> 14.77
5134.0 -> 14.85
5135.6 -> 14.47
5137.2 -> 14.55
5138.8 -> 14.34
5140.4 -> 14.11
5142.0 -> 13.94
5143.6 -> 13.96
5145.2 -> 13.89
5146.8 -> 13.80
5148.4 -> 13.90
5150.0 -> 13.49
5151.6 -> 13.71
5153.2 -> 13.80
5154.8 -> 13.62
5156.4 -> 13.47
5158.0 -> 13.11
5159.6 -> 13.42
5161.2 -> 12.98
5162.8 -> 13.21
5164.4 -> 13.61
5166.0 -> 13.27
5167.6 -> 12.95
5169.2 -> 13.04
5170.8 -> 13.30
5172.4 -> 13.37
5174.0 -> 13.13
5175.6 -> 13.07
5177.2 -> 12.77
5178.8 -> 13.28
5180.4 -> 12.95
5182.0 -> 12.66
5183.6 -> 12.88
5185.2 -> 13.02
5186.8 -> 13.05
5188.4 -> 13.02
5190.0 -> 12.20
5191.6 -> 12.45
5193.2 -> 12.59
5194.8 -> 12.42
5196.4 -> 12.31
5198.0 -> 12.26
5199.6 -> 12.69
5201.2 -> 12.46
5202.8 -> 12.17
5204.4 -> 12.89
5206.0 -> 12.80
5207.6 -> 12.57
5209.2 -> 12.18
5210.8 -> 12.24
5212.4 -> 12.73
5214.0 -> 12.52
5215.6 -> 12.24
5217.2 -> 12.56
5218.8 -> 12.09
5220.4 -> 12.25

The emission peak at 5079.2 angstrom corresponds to C III] 1909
